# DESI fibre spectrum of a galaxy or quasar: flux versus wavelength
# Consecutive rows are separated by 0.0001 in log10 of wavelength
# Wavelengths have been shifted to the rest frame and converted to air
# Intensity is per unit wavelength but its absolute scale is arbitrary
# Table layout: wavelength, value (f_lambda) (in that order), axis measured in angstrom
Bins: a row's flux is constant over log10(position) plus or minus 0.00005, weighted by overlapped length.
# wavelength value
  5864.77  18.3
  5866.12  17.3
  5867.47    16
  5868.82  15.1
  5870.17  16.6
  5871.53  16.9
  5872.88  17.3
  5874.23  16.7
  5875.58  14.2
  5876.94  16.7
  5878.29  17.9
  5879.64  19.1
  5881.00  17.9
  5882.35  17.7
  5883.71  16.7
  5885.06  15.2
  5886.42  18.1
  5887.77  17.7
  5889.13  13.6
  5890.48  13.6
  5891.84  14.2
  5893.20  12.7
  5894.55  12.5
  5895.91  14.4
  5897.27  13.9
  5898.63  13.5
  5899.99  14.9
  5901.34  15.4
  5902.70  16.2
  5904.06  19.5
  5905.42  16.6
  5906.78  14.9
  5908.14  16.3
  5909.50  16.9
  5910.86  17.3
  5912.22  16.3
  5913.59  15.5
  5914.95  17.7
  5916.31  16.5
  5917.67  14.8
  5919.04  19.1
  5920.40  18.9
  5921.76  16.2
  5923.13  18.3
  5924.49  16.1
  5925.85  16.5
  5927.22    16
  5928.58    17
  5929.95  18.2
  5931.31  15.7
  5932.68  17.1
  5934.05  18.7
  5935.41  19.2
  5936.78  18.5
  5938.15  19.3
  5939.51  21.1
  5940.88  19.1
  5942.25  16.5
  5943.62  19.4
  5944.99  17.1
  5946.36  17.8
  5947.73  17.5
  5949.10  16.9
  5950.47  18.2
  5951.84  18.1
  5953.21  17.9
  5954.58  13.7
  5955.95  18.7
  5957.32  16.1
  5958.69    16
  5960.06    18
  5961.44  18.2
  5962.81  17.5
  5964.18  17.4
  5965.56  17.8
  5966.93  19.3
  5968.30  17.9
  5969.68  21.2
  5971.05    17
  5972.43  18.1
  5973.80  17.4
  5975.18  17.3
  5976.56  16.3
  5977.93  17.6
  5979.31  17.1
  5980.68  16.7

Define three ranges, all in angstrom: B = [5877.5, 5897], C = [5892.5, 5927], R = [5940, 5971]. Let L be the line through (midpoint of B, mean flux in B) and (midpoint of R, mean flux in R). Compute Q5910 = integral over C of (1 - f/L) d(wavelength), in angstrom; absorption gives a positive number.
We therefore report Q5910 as 0.8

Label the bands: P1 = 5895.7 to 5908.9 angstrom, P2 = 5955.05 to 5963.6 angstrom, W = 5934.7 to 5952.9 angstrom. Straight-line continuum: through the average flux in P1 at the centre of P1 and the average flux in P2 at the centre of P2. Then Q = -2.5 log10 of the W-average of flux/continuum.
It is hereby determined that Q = -0.09 mag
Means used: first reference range 15.6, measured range 18.4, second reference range 17.3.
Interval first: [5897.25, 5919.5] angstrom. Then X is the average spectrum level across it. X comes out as 16.2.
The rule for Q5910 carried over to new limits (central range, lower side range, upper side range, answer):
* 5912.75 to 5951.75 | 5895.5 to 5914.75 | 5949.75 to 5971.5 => -1.9 angstrom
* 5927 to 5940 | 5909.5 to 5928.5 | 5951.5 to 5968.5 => -0.8 angstrom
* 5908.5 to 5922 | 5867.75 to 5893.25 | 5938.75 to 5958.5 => 0.1 angstrom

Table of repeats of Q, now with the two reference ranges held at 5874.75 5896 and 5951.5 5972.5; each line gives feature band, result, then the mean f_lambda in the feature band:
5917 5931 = -0.02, 17.1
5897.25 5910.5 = 0.02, 15.9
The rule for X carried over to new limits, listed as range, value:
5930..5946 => 18.3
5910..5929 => 16.9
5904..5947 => 17.4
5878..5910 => 15.8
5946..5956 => 17.3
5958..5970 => 18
